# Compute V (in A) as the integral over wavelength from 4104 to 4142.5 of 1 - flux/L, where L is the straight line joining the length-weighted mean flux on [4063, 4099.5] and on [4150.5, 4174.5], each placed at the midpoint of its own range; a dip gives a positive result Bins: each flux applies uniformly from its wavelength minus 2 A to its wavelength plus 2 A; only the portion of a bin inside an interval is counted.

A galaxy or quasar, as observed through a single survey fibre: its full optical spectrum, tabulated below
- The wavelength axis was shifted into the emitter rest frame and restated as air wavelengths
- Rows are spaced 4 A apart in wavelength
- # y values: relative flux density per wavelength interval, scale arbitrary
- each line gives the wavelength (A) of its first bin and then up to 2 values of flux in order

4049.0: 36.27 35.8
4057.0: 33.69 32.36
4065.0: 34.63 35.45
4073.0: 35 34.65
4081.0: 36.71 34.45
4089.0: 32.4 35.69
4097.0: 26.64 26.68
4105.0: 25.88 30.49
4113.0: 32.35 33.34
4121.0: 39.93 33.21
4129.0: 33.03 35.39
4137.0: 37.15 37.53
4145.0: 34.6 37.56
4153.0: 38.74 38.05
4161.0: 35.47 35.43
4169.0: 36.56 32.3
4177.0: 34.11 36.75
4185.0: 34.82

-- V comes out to 1.2 A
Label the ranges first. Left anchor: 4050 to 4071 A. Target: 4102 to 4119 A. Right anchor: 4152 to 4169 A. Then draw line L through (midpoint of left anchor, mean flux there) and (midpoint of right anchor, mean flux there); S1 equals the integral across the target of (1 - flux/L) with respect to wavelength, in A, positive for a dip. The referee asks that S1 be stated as 2.5 A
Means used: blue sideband 34.5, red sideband 36.8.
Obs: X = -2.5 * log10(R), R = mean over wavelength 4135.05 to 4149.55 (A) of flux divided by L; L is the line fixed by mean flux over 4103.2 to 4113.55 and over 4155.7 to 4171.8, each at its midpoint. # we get -0.10 mag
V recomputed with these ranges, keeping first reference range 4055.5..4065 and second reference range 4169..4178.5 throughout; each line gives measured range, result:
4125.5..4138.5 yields -0.47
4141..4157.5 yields -1.69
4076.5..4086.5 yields -0.59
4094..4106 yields 2.25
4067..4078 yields -0.55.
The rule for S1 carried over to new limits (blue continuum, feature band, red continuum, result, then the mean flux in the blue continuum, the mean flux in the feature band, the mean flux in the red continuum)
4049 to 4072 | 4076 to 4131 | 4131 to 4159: 5.1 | 34.6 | 32.5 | 37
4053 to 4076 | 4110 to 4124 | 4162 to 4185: 0.0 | 34.4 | 34.7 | 35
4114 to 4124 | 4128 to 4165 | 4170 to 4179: -1.8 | 35.9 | 36.4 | 33.6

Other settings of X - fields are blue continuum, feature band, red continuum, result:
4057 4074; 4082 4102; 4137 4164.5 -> 0.11 mag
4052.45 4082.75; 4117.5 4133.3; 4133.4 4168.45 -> 0.03 mag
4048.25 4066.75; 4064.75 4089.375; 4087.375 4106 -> -0.09 mag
